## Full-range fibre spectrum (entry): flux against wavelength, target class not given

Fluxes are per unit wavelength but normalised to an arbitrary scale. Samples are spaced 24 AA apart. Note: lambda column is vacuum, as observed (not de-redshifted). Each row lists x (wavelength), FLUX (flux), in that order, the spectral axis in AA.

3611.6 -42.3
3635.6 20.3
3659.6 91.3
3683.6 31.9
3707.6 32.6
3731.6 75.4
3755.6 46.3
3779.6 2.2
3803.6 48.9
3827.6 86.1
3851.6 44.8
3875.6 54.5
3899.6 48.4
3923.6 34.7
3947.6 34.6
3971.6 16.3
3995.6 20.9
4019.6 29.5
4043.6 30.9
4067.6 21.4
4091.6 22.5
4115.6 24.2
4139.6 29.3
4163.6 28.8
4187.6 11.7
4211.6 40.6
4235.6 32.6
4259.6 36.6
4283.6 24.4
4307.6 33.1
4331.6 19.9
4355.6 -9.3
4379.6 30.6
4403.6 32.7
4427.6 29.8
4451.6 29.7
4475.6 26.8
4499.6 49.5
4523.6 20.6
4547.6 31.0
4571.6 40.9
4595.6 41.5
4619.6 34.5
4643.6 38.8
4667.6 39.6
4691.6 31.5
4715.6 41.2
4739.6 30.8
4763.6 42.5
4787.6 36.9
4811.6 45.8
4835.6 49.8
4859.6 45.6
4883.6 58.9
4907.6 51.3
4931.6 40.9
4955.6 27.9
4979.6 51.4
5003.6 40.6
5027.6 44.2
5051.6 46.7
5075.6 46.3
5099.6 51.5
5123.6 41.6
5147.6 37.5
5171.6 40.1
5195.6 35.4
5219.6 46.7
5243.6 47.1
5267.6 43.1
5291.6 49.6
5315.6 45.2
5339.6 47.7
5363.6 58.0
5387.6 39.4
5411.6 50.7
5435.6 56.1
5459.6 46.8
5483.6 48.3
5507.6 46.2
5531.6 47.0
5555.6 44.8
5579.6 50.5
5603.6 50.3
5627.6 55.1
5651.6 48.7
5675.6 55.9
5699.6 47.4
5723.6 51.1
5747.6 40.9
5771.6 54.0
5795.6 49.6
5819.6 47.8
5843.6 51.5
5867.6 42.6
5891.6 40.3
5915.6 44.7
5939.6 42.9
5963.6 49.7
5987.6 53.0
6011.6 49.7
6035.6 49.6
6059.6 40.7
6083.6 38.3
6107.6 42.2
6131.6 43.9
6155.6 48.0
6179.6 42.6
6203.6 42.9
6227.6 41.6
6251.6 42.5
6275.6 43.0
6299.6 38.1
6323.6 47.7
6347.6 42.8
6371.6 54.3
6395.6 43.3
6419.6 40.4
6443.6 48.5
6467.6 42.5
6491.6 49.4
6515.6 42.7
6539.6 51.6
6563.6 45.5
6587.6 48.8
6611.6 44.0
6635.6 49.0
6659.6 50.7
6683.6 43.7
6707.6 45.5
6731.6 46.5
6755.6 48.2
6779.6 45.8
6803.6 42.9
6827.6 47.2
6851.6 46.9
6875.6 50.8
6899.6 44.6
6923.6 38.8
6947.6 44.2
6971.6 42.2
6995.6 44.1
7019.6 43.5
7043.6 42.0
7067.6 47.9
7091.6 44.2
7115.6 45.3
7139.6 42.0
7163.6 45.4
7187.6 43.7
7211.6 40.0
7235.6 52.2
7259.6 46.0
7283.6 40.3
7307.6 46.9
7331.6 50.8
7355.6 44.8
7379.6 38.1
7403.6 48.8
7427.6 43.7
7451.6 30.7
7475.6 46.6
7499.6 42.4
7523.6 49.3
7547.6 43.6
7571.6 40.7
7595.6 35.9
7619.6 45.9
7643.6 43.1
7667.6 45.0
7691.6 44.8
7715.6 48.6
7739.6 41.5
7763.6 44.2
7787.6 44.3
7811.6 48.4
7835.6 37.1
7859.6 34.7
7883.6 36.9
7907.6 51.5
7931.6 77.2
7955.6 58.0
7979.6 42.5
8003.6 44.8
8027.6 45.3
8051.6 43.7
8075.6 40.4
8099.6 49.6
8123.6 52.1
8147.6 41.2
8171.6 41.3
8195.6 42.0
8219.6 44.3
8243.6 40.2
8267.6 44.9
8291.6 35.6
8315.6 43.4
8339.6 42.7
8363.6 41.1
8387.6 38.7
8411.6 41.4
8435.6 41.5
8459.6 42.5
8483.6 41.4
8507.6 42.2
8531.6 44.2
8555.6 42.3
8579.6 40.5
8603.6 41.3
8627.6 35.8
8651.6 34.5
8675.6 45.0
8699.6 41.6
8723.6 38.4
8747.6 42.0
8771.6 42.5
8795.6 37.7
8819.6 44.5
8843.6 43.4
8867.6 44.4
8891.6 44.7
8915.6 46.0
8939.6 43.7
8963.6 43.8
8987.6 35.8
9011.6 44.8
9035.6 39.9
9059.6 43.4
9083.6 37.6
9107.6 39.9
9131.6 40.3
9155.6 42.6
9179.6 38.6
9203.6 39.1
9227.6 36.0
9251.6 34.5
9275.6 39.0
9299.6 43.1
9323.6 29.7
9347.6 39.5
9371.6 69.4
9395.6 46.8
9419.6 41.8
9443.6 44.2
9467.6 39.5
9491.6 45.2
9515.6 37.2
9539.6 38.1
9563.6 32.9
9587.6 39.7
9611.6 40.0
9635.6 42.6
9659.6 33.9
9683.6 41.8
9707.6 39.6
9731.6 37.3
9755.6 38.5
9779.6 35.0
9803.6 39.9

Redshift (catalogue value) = 0.21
